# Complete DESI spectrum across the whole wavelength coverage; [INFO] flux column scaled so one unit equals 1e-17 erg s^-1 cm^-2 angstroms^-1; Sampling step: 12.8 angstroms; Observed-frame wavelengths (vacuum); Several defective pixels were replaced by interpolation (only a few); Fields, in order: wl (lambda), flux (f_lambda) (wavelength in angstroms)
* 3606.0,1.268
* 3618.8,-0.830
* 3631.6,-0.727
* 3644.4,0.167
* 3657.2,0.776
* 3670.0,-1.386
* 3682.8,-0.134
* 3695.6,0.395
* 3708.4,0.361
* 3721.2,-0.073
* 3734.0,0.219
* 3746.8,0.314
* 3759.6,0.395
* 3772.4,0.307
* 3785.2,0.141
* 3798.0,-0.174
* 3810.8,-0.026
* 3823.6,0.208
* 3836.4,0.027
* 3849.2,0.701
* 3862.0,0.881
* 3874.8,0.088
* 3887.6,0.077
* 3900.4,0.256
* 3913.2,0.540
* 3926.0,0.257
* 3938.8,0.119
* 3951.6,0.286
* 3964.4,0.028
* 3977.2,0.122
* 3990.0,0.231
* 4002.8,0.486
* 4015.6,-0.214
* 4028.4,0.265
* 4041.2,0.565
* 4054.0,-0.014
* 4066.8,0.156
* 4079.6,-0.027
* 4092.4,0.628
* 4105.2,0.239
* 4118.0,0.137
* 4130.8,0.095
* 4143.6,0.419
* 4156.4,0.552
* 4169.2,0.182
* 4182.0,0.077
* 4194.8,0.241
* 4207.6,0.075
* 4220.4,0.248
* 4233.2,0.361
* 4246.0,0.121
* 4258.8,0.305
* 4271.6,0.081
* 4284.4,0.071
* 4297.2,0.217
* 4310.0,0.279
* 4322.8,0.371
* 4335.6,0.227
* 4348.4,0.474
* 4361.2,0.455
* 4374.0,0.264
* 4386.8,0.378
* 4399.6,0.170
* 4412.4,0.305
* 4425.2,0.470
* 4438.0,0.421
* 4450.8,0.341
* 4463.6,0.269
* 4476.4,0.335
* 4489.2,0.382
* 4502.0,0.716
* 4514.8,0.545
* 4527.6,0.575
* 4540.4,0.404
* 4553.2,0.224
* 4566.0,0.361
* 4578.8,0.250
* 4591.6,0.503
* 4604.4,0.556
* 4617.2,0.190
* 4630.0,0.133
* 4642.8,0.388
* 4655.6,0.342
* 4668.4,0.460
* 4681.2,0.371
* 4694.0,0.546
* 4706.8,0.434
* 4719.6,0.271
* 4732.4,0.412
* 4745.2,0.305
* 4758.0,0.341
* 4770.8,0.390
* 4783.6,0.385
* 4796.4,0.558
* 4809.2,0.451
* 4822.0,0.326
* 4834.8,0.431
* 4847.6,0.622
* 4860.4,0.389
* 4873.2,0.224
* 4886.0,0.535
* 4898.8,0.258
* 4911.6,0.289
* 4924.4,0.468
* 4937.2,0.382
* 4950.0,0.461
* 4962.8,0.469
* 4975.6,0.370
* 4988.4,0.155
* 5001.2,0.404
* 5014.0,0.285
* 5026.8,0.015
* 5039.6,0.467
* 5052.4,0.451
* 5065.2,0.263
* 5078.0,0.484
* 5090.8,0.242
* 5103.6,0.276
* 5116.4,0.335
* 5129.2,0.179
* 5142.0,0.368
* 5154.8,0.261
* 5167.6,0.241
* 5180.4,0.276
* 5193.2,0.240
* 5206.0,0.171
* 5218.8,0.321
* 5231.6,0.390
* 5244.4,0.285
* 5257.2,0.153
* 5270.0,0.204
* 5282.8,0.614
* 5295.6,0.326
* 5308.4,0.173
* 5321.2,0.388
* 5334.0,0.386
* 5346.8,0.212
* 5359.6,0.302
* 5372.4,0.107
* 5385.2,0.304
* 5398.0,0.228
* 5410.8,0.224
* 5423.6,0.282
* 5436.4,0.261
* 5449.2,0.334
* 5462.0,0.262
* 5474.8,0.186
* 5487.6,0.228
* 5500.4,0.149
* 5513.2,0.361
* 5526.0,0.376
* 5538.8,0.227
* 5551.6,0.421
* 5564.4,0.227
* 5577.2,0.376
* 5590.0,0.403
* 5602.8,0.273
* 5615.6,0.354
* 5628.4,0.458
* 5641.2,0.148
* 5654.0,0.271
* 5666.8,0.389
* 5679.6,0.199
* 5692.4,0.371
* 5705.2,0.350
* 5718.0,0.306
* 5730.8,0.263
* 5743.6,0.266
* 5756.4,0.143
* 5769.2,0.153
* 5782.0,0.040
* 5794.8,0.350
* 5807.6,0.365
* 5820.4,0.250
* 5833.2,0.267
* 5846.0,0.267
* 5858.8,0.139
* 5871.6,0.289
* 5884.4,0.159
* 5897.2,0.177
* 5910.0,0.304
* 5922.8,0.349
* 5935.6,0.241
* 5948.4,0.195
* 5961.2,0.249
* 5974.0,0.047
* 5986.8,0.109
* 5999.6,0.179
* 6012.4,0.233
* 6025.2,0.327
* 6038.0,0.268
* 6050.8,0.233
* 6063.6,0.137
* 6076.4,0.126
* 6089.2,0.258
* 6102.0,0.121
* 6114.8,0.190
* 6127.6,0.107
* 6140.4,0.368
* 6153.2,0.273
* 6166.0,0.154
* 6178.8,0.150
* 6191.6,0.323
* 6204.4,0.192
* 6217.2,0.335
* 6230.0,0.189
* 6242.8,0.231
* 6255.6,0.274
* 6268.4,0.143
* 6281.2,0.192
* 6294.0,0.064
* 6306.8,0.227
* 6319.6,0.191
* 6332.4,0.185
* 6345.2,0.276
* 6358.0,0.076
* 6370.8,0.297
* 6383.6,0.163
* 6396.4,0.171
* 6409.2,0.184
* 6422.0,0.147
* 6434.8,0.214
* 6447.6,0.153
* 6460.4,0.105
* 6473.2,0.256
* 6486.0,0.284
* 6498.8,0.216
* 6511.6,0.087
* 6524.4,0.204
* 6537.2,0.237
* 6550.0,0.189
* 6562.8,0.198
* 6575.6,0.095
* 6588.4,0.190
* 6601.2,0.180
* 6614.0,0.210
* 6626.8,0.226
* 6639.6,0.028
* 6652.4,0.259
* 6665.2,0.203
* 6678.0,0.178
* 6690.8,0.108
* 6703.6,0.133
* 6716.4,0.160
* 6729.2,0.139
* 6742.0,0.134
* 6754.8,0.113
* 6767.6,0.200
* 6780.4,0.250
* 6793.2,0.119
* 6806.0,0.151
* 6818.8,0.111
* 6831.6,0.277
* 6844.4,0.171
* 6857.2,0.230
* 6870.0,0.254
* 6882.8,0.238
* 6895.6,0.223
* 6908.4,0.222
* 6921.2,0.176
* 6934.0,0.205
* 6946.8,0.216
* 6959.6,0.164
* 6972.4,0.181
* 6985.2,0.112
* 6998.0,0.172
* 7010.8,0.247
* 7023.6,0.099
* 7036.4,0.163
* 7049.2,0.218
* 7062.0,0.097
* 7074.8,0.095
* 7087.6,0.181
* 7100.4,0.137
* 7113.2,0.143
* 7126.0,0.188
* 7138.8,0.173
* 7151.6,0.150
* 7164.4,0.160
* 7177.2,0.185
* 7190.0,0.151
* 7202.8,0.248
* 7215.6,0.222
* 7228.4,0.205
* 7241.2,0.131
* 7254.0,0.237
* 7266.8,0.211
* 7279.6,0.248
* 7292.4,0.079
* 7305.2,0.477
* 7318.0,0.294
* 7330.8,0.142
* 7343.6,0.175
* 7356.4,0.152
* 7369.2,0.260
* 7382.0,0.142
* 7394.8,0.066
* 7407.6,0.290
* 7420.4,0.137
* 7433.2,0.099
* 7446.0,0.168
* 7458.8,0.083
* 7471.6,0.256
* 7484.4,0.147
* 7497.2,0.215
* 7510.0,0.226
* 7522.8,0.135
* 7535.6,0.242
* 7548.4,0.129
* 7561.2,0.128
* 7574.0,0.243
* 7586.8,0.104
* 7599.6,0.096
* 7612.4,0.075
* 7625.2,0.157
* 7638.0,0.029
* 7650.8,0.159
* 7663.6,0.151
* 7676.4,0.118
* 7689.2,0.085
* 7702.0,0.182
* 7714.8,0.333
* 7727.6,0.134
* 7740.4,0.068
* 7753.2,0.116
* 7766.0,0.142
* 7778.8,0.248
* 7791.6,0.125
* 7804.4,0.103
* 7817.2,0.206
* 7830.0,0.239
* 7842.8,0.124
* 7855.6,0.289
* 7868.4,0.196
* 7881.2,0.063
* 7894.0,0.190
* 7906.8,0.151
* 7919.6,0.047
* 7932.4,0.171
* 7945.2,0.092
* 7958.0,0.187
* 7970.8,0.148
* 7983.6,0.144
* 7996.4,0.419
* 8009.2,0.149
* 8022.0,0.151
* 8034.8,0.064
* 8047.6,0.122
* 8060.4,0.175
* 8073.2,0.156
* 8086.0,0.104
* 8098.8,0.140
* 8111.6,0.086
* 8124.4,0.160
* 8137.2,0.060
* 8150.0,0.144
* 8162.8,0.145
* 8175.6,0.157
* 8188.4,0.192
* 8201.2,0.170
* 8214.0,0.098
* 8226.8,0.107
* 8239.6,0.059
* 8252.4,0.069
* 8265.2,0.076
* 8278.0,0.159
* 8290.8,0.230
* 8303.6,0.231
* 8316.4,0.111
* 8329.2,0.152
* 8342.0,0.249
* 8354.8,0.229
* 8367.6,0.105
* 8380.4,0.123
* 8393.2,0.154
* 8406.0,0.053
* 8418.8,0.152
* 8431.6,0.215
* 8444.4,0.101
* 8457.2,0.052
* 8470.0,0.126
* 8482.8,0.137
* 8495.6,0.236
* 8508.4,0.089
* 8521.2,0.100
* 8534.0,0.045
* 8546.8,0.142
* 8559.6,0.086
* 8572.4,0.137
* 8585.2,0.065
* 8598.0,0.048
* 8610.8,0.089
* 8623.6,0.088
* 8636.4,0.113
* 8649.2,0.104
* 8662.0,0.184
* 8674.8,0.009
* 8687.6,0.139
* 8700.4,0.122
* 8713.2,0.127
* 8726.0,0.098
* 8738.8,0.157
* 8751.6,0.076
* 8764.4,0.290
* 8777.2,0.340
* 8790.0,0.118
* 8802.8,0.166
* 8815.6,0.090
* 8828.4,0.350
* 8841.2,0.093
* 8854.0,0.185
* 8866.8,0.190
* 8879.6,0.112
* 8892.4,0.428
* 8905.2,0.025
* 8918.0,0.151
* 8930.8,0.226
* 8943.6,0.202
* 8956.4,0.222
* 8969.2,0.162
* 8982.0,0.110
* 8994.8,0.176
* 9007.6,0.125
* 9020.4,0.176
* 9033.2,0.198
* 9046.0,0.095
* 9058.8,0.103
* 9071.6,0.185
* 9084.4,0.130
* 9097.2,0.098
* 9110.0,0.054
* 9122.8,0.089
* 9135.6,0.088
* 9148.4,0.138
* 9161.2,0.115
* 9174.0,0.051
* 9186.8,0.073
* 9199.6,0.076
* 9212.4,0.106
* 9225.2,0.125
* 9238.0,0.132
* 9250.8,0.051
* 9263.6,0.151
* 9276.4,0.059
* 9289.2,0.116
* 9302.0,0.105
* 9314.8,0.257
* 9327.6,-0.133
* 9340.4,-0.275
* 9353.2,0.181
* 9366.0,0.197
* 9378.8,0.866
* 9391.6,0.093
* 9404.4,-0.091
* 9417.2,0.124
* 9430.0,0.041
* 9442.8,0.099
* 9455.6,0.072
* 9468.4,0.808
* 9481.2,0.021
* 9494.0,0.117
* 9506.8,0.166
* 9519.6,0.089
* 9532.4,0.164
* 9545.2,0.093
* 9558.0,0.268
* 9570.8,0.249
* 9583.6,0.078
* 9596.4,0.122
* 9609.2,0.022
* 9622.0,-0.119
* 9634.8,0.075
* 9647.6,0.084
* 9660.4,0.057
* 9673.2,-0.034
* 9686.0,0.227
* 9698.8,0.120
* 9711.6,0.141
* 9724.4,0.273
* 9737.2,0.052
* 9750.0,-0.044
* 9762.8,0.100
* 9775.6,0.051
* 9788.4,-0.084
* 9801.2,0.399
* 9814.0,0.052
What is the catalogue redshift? 0.11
